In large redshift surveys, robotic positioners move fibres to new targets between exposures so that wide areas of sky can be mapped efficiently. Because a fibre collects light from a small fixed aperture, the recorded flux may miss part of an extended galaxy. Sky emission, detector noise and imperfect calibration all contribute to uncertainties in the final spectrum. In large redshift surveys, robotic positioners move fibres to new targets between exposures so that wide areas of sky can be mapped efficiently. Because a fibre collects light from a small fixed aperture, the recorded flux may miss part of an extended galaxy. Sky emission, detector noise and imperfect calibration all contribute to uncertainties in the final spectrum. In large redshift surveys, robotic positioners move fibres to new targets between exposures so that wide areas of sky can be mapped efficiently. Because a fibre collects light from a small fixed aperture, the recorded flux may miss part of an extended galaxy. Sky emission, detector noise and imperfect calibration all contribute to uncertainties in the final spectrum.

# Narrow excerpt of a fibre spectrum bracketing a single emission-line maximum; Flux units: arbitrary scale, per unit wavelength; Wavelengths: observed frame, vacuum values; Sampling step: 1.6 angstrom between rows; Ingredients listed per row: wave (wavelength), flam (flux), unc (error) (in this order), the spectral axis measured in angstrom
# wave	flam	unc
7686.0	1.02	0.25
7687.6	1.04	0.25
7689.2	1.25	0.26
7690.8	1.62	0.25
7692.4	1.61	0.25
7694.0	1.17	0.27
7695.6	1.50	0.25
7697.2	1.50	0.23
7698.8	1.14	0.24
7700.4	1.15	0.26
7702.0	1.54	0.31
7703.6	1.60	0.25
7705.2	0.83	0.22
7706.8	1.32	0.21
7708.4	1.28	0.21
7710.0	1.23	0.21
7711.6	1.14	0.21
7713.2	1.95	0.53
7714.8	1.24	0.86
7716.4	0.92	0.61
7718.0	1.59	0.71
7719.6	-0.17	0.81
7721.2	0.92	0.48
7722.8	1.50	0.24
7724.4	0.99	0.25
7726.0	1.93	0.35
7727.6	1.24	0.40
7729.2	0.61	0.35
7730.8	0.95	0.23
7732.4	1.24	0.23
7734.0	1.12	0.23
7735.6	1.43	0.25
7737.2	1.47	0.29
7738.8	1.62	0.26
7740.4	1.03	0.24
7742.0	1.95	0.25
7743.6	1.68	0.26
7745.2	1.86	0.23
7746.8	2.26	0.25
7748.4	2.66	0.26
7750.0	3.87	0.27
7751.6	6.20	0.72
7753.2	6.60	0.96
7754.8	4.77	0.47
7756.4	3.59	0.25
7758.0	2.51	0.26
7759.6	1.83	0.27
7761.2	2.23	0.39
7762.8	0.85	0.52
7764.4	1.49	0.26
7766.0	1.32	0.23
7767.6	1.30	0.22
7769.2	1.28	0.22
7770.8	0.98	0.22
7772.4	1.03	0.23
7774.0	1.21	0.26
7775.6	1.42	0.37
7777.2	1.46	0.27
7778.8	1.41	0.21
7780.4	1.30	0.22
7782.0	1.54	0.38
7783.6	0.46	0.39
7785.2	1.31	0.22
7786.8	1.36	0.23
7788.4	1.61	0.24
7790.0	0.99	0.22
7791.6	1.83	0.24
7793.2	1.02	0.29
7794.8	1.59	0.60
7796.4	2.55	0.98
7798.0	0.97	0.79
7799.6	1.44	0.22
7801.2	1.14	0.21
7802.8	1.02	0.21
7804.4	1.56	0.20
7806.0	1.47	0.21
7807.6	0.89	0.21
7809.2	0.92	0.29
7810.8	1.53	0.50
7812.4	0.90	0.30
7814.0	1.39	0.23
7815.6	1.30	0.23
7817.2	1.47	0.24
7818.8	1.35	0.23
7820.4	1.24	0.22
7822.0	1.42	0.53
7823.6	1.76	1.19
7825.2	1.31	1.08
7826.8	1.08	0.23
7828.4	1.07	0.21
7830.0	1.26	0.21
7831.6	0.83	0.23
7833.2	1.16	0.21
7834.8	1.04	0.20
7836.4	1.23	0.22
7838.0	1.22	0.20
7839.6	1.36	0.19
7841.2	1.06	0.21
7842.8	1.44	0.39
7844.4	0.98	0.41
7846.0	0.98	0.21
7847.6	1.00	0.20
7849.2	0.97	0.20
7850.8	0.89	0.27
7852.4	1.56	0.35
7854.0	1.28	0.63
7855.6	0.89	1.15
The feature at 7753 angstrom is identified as [O III]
